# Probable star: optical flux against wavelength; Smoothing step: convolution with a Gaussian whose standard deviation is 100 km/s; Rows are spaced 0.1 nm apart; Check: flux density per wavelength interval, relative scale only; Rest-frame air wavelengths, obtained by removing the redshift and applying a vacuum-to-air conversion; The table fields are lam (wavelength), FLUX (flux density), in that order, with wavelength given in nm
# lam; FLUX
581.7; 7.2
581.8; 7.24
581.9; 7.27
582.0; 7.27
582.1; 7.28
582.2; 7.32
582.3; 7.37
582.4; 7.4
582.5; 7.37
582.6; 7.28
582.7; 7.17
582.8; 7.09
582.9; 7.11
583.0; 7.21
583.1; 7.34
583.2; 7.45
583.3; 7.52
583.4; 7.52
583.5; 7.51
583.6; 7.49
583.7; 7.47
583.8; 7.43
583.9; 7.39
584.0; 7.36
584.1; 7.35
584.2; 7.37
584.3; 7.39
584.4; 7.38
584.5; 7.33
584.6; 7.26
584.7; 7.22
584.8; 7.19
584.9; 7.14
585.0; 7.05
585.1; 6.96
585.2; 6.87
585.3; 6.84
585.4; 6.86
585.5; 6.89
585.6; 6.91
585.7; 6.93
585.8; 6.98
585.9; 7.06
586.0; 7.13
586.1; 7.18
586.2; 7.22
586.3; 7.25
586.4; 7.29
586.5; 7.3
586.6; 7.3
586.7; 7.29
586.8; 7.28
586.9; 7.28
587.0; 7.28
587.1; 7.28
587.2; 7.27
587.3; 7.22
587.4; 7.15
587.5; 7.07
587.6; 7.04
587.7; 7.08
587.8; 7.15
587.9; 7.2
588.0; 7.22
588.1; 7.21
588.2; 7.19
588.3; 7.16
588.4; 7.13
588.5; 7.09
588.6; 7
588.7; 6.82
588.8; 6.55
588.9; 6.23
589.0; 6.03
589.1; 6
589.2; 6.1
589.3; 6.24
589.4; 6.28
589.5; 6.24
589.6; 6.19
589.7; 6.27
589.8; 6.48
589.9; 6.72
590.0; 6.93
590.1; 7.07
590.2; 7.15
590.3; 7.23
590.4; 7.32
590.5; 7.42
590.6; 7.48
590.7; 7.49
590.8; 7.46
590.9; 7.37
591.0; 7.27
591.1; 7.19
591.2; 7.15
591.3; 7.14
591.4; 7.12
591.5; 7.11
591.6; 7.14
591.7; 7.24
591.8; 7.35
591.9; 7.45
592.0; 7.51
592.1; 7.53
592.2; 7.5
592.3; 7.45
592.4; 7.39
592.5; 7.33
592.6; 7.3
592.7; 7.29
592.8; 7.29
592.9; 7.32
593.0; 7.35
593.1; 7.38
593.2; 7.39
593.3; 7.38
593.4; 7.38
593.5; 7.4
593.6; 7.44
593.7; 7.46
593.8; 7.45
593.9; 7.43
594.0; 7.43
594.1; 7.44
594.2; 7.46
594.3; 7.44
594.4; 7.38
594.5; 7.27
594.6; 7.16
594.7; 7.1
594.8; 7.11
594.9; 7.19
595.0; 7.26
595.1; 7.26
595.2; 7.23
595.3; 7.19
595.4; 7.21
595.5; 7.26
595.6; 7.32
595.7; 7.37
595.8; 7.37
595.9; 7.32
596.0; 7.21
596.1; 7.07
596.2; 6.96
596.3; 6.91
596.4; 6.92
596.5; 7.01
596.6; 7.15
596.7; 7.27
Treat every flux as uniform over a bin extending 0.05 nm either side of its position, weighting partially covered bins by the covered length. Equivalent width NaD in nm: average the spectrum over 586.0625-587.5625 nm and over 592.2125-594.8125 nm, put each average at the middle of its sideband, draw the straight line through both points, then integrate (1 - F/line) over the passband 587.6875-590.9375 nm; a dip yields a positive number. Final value 0.19 nm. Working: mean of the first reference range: 7.24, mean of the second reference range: 7.36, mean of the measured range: 6.86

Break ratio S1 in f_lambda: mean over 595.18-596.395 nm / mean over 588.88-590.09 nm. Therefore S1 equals 1.13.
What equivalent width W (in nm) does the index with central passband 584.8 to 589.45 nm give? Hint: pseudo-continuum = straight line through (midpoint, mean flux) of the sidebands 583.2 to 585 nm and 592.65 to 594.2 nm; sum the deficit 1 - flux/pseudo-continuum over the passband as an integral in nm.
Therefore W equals 0.25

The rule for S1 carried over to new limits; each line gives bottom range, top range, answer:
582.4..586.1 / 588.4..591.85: 0.95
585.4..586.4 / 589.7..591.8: 1.01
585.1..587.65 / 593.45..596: 1.03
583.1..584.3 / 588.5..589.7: 0.86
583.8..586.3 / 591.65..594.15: 1.04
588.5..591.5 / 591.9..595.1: 1.08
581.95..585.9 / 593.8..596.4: 1.00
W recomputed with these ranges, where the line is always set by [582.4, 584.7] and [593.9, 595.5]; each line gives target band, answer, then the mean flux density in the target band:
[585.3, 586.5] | 0.04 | 7.06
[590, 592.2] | 0.00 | 7.29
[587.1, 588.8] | 0.05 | 7.11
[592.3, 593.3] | -0.01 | 7.35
